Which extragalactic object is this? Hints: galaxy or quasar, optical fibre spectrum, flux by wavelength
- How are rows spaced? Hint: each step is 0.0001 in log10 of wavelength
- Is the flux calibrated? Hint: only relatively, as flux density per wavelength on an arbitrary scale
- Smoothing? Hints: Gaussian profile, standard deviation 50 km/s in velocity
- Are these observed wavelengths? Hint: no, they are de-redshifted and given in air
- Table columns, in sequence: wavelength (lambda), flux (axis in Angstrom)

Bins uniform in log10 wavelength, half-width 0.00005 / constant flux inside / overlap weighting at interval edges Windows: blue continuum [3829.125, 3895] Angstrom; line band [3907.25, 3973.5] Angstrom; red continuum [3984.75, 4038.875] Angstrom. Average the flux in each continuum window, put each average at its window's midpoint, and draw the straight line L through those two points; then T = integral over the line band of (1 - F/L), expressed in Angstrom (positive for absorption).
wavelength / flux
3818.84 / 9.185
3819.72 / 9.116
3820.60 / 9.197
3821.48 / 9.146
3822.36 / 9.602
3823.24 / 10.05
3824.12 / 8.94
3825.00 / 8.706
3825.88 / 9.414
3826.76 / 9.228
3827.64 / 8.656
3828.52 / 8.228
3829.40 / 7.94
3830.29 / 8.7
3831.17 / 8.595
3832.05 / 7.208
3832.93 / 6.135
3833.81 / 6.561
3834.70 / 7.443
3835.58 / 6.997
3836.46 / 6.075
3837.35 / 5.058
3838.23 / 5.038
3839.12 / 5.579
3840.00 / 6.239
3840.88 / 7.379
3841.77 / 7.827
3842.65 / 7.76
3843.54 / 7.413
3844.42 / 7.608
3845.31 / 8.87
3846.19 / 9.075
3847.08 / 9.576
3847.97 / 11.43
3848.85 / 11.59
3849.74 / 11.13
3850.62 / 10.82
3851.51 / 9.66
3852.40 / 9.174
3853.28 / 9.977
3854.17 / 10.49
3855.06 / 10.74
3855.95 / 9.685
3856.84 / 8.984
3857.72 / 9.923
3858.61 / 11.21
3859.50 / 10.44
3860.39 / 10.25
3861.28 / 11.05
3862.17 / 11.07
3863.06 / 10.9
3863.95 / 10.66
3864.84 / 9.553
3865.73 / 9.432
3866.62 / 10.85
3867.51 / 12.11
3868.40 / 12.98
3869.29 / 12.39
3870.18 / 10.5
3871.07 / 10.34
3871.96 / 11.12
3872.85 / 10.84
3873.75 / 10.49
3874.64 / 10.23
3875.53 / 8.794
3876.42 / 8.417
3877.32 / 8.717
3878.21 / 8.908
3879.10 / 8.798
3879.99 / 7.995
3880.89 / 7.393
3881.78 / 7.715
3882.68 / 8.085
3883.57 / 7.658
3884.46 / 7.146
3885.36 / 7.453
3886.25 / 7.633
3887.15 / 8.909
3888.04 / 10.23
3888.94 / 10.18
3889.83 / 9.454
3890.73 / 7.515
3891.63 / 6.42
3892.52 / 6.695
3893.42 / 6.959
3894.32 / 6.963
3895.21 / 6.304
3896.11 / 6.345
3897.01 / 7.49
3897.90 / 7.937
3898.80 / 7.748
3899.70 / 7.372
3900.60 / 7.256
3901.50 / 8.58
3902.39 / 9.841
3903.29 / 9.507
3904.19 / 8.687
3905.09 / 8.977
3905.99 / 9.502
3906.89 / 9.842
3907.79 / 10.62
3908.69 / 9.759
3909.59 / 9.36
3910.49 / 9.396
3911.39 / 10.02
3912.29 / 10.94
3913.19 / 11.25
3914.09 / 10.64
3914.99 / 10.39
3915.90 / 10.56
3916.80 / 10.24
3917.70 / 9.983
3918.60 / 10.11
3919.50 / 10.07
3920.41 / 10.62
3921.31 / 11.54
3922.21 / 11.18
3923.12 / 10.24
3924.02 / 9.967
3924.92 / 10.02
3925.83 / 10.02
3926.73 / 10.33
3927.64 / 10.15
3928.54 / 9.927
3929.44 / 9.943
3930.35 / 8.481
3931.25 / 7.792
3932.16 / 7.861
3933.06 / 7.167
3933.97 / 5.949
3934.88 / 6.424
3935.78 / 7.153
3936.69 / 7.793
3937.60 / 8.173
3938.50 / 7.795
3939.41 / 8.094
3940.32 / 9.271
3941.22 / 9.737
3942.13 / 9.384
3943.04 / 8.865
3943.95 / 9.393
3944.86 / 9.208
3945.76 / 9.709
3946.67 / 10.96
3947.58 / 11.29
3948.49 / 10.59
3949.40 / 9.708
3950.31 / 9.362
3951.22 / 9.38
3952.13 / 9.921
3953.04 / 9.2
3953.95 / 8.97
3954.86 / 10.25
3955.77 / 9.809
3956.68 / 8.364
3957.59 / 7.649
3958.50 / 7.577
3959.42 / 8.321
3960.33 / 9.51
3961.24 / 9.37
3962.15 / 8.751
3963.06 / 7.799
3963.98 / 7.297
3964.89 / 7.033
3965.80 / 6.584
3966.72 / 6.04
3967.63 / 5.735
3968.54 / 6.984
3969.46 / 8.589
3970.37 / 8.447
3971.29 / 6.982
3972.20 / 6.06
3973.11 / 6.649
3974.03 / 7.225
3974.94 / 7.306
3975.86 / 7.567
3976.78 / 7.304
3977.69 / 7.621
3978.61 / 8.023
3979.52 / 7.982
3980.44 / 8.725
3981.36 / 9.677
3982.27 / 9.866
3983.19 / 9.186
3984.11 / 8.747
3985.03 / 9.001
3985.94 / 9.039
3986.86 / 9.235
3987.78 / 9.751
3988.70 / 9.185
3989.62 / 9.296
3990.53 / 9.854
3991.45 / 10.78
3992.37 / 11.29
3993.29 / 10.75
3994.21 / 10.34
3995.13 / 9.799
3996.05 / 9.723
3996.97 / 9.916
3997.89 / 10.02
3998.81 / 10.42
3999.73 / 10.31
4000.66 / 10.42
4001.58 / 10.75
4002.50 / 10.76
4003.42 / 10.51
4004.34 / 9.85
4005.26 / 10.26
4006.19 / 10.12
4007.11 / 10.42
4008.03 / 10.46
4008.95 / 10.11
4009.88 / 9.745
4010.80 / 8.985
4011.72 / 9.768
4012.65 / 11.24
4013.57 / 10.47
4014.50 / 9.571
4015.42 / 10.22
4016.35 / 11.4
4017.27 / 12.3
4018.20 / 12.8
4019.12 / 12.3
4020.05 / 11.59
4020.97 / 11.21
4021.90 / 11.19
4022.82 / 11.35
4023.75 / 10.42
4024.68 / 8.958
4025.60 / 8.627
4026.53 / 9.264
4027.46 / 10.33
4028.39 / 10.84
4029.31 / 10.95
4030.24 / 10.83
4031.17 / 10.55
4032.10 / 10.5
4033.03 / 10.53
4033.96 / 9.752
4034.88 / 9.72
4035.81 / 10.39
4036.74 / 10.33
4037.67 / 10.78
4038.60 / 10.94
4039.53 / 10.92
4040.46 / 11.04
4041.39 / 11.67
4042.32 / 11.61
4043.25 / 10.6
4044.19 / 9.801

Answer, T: 4.3 Angstrom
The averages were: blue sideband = 8.93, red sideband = 10.3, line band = 9.02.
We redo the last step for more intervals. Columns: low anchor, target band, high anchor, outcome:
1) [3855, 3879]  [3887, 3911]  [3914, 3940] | 3.24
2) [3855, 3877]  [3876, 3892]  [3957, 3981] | 2.76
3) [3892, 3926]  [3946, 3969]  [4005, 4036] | 2.66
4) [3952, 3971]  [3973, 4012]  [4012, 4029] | 0.26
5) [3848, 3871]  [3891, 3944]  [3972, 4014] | 6.09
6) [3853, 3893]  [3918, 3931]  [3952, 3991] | -1.84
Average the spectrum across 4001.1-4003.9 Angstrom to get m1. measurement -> 10.7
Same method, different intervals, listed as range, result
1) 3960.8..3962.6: 9.07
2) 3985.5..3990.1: 9.31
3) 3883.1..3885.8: 7.43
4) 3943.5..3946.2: 9.46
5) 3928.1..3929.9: 9.93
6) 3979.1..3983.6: 9.09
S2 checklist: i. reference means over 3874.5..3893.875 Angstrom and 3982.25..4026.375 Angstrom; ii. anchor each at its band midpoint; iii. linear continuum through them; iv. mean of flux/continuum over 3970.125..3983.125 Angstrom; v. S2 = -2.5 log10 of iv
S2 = 0.24 mag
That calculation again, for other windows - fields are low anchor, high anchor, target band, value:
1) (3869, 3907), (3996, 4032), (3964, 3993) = 0.205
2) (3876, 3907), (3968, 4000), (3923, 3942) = -0.027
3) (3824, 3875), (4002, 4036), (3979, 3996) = 0.075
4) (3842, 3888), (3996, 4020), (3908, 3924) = -0.041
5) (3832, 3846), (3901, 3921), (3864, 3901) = -0.018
